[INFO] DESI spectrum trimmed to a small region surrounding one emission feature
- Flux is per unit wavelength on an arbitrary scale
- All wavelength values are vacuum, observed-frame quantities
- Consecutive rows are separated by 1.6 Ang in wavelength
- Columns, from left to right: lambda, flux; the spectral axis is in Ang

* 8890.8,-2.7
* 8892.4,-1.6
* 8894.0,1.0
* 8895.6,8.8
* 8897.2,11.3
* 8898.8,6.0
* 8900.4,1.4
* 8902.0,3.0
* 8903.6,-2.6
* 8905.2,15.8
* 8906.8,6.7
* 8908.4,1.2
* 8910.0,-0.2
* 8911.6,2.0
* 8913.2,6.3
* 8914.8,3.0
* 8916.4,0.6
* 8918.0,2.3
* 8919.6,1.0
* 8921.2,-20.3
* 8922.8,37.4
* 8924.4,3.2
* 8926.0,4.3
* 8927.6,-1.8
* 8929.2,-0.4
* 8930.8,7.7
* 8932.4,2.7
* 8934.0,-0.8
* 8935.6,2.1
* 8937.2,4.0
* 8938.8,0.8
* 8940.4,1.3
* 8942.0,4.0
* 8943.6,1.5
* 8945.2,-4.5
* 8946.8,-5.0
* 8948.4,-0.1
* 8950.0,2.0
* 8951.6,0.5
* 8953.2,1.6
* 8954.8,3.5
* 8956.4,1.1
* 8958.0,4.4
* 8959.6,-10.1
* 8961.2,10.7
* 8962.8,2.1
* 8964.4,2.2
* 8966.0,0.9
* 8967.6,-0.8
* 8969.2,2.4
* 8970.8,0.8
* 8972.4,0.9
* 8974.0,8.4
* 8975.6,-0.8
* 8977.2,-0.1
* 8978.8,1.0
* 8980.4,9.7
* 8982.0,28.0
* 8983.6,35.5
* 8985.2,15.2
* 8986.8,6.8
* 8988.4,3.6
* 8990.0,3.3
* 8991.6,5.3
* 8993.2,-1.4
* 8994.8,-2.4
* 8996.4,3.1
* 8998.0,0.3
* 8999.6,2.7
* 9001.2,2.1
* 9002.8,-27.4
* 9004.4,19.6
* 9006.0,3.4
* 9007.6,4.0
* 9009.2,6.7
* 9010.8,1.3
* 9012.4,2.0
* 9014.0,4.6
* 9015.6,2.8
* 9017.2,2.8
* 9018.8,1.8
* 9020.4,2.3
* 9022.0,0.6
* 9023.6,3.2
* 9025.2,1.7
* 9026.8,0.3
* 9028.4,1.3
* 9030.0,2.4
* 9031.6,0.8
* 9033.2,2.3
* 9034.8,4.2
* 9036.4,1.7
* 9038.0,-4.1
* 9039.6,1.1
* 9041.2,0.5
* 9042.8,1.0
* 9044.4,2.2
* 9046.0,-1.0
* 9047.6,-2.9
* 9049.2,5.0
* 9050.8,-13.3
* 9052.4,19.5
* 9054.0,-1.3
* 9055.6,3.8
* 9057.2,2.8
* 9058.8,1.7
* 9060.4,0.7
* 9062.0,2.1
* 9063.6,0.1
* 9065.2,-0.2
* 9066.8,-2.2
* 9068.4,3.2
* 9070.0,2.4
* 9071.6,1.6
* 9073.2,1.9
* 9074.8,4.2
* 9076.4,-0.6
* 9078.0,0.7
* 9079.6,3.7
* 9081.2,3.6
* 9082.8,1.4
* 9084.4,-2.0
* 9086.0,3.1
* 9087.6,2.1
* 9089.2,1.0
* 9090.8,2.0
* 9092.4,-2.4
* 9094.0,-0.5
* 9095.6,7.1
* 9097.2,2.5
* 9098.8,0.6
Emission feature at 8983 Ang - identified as [O III] 5007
